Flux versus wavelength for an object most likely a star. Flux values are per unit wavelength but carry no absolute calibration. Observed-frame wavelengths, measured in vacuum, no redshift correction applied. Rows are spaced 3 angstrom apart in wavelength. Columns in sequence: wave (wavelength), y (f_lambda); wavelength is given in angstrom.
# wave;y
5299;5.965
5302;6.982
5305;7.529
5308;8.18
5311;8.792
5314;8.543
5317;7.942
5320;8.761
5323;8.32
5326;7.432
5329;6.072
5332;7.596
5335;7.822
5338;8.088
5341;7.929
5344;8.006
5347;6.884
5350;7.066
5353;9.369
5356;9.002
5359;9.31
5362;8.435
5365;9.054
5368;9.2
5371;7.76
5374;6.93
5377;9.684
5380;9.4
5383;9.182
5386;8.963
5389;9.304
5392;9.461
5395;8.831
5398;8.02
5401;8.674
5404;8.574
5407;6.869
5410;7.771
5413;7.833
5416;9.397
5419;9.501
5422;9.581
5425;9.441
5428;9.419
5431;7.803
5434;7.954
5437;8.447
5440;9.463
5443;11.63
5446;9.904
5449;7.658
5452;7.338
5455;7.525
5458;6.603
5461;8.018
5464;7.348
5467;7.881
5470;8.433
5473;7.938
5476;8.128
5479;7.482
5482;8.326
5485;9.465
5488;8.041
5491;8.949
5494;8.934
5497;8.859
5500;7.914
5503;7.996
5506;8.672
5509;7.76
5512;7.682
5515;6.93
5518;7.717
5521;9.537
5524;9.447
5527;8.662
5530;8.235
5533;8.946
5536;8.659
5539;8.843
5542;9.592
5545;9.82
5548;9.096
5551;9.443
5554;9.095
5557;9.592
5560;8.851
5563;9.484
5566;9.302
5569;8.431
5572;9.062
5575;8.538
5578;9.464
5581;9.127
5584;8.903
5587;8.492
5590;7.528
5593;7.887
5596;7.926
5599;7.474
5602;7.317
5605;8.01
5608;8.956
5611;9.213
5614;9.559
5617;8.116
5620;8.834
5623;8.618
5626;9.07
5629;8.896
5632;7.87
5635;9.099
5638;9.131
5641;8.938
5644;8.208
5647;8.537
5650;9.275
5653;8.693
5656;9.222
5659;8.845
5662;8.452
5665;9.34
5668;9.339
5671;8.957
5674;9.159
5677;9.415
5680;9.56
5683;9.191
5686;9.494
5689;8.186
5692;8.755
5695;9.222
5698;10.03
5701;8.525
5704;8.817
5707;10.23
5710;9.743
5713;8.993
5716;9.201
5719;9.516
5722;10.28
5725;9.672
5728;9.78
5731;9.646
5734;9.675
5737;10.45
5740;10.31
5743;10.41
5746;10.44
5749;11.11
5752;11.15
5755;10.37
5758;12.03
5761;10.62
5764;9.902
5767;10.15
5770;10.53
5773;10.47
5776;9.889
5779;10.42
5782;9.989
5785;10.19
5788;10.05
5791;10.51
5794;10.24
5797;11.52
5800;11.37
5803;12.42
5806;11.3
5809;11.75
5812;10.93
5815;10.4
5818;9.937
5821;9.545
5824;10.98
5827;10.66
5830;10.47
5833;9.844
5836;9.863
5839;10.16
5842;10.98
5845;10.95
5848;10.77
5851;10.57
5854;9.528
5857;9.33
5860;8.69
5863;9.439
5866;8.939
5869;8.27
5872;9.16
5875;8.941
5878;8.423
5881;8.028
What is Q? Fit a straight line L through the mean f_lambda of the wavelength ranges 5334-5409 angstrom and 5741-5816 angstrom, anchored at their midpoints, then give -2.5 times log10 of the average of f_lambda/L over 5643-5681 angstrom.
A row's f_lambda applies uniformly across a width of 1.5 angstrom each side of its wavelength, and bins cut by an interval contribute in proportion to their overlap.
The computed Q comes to 0.123 mag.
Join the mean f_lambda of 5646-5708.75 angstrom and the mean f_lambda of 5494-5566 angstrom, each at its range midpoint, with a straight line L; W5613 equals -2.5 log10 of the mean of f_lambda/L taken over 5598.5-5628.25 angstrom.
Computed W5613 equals 0.049 mag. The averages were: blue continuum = 8.75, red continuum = 9.11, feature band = 8.56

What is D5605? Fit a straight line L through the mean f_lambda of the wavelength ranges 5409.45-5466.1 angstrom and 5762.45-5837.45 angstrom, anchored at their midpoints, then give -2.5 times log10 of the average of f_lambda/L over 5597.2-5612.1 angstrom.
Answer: 0.162 mag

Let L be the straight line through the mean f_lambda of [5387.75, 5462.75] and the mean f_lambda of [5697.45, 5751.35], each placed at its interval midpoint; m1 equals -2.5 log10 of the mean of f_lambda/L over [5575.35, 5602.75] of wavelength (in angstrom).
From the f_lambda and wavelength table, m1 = 0.12 mag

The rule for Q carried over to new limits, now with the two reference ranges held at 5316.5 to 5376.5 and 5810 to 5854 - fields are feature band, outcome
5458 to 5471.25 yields 0.117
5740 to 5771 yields -0.064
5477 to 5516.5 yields 0.073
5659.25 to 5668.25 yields 0.074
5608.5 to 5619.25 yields 0.049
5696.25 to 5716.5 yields 0.050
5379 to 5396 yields -0.114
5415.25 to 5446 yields -0.099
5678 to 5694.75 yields 0.075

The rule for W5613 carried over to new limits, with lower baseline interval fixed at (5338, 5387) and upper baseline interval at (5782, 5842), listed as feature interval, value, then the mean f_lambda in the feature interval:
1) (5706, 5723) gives 0.06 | 9.63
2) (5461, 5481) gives 0.14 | 7.89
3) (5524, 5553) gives 0.03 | 9.06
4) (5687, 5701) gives 0.12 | 9.01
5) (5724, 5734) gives 0.06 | 9.7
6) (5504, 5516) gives 0.18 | 7.81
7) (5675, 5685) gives 0.07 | 9.38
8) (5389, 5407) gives 0.01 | 8.61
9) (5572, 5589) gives 0.08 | 8.88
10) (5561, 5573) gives 0.05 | 9.06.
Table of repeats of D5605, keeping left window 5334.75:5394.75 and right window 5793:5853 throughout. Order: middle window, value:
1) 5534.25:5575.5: 0.04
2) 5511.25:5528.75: 0.12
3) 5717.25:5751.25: 0.02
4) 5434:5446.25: -0.08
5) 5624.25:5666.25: 0.12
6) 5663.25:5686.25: 0.08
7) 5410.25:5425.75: -0.03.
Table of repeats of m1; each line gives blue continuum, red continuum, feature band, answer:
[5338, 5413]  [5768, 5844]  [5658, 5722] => 0.09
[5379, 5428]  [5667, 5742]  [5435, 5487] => 0.08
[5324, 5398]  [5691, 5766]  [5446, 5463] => 0.15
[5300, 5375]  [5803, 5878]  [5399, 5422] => -0.01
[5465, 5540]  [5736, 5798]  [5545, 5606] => 0.03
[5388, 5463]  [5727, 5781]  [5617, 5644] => 0.12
